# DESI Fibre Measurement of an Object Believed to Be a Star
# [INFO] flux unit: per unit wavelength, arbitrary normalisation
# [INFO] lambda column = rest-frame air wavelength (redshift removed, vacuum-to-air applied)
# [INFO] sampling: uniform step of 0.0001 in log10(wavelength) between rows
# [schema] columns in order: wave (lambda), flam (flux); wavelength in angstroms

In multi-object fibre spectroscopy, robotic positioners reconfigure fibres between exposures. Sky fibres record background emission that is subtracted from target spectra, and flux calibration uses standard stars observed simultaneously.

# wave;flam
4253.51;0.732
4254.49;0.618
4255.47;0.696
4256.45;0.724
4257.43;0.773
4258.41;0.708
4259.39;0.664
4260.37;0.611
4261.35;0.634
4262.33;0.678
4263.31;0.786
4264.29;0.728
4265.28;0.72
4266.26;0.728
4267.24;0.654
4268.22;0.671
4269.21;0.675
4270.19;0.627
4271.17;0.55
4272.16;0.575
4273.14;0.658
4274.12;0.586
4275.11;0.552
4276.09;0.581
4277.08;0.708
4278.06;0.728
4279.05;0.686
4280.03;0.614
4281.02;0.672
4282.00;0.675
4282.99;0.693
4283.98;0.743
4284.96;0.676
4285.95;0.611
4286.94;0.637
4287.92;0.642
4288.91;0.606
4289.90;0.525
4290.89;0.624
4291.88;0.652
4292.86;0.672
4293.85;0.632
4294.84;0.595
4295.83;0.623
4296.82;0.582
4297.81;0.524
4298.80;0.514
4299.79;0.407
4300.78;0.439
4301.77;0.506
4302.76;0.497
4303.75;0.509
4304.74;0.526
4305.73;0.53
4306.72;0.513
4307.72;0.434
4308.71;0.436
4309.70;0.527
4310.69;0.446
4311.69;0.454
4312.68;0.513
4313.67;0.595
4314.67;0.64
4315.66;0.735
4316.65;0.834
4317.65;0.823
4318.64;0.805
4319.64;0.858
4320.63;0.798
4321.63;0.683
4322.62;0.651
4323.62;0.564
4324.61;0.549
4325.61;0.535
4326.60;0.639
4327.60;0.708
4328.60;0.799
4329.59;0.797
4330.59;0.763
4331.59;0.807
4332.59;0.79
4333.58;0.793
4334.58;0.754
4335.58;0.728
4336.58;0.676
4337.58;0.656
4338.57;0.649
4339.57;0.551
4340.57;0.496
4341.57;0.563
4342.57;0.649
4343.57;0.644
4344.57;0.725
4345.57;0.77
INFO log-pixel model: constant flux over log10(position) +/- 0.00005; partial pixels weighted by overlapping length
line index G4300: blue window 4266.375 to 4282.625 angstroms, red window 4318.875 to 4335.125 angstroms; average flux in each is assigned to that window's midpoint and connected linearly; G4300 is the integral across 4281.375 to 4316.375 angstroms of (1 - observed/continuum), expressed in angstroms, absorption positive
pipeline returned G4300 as 5.4 angstroms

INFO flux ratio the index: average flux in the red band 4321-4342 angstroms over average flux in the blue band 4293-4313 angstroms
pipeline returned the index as 1.32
